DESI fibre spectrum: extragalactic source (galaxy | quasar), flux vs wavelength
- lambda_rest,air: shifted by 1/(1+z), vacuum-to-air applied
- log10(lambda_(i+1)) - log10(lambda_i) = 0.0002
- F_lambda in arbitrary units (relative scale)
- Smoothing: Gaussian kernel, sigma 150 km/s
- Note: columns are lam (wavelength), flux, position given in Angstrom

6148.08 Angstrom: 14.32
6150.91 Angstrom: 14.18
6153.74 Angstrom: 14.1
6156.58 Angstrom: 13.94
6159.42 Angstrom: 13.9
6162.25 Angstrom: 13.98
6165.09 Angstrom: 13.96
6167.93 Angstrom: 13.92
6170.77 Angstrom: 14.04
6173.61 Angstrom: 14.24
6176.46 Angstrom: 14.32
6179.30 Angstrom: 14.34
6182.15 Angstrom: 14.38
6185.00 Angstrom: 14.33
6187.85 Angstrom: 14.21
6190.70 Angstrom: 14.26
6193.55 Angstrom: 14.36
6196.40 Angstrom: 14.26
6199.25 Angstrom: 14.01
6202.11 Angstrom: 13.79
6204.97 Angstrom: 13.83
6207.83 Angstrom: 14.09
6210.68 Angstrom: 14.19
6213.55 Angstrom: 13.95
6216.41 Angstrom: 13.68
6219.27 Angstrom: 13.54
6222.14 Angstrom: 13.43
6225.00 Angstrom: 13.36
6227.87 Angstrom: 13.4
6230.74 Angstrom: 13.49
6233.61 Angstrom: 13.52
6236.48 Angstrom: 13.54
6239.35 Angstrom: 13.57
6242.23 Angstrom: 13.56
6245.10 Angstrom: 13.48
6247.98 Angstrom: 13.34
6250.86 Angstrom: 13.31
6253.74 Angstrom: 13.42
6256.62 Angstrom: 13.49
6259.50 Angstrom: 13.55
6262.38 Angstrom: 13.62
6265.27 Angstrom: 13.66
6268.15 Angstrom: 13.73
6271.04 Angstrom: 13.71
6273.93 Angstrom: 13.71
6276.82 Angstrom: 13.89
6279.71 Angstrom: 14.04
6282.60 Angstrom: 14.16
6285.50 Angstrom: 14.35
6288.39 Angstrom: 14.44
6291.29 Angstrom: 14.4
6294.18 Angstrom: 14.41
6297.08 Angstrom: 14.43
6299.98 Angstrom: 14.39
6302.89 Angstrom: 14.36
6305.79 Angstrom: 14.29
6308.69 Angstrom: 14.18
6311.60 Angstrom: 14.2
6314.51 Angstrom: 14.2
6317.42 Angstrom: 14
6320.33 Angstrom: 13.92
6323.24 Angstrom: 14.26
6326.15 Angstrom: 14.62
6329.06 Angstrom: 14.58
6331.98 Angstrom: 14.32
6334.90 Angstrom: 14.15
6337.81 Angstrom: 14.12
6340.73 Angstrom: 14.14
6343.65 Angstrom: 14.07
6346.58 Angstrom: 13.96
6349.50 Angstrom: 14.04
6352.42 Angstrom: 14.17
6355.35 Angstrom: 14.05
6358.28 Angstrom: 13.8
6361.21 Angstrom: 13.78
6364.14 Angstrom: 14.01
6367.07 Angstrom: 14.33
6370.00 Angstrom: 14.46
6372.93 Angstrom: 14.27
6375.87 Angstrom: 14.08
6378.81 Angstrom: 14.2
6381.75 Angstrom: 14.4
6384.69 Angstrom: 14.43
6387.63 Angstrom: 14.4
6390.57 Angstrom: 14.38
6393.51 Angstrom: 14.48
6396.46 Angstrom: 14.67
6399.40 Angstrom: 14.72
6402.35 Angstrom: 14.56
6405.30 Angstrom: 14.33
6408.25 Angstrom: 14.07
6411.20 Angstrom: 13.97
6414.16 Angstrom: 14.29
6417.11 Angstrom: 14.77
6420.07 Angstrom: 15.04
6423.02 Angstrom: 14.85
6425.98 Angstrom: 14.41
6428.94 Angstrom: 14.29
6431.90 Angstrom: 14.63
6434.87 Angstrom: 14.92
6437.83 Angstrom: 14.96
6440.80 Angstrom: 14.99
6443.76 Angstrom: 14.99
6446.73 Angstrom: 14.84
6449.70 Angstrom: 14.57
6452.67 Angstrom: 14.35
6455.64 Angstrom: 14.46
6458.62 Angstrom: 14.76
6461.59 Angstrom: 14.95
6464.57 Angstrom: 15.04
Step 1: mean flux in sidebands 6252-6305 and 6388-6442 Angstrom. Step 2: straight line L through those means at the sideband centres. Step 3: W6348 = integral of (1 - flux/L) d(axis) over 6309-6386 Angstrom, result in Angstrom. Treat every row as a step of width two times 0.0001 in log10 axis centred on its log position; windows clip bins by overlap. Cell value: 0.6 Angstrom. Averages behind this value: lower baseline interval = 14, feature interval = 14.2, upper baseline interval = 14.6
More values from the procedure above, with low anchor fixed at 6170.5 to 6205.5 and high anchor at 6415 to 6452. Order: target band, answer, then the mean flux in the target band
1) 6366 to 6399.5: 0.6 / 14.4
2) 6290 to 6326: 0.5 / 14.3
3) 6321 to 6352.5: 0.7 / 14.2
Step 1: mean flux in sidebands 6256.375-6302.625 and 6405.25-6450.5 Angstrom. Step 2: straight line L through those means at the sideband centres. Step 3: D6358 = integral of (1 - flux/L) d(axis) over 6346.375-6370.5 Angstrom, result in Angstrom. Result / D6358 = 0.5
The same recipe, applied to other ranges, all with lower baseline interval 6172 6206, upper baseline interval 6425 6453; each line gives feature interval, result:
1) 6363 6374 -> 0.2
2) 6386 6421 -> 0.4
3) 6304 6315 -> 0.2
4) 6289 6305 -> 0.0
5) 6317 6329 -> 0.2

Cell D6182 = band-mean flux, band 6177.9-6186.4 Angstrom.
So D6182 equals 14.3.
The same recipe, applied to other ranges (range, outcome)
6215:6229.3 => 13.5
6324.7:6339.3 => 14.4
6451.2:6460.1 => 14.5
